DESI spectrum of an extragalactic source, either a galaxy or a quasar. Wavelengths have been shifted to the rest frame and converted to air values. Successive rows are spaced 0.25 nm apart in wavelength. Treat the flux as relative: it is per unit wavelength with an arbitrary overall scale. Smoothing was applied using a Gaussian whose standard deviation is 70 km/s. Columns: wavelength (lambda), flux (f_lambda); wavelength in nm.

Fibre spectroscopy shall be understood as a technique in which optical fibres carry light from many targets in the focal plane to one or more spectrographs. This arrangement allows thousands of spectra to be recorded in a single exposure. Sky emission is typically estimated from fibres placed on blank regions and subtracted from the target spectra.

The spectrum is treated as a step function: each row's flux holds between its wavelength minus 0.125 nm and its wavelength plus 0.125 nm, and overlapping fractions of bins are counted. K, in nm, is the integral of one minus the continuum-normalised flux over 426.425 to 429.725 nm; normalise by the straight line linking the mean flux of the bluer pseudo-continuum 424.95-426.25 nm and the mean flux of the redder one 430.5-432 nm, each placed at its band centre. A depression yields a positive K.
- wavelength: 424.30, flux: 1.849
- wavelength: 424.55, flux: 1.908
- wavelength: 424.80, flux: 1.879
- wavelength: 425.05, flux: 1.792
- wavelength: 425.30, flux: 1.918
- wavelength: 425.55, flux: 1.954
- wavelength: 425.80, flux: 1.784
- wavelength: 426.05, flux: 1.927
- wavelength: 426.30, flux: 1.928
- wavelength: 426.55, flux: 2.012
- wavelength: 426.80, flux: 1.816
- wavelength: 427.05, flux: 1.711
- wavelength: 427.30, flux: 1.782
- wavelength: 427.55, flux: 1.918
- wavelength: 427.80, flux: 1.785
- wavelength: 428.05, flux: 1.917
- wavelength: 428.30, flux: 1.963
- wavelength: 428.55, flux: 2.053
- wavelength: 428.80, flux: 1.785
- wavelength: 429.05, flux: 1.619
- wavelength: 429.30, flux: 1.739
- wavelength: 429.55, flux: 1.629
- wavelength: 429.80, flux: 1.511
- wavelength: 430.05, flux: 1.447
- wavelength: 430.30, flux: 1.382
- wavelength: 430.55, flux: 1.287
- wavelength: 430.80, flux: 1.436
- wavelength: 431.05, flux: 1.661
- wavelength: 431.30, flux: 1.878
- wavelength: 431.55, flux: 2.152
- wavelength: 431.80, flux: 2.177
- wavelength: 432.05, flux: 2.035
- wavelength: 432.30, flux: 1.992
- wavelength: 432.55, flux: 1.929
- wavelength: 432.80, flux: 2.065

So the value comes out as 0.05 nm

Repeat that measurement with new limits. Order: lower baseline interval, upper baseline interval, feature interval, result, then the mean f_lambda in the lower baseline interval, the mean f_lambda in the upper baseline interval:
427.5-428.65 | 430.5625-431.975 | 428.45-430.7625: 0.35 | 1.93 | 1.82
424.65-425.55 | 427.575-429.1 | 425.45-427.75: 0.01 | 1.88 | 1.87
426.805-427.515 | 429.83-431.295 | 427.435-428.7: -0.17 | 1.78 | 1.48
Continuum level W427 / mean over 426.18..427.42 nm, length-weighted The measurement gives 1.85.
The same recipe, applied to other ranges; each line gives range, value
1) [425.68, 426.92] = 1.89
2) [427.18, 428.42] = 1.87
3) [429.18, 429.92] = 1.63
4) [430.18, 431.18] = 1.44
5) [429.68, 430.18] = 1.48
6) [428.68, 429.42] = 1.71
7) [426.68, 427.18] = 1.76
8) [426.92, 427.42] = 1.75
